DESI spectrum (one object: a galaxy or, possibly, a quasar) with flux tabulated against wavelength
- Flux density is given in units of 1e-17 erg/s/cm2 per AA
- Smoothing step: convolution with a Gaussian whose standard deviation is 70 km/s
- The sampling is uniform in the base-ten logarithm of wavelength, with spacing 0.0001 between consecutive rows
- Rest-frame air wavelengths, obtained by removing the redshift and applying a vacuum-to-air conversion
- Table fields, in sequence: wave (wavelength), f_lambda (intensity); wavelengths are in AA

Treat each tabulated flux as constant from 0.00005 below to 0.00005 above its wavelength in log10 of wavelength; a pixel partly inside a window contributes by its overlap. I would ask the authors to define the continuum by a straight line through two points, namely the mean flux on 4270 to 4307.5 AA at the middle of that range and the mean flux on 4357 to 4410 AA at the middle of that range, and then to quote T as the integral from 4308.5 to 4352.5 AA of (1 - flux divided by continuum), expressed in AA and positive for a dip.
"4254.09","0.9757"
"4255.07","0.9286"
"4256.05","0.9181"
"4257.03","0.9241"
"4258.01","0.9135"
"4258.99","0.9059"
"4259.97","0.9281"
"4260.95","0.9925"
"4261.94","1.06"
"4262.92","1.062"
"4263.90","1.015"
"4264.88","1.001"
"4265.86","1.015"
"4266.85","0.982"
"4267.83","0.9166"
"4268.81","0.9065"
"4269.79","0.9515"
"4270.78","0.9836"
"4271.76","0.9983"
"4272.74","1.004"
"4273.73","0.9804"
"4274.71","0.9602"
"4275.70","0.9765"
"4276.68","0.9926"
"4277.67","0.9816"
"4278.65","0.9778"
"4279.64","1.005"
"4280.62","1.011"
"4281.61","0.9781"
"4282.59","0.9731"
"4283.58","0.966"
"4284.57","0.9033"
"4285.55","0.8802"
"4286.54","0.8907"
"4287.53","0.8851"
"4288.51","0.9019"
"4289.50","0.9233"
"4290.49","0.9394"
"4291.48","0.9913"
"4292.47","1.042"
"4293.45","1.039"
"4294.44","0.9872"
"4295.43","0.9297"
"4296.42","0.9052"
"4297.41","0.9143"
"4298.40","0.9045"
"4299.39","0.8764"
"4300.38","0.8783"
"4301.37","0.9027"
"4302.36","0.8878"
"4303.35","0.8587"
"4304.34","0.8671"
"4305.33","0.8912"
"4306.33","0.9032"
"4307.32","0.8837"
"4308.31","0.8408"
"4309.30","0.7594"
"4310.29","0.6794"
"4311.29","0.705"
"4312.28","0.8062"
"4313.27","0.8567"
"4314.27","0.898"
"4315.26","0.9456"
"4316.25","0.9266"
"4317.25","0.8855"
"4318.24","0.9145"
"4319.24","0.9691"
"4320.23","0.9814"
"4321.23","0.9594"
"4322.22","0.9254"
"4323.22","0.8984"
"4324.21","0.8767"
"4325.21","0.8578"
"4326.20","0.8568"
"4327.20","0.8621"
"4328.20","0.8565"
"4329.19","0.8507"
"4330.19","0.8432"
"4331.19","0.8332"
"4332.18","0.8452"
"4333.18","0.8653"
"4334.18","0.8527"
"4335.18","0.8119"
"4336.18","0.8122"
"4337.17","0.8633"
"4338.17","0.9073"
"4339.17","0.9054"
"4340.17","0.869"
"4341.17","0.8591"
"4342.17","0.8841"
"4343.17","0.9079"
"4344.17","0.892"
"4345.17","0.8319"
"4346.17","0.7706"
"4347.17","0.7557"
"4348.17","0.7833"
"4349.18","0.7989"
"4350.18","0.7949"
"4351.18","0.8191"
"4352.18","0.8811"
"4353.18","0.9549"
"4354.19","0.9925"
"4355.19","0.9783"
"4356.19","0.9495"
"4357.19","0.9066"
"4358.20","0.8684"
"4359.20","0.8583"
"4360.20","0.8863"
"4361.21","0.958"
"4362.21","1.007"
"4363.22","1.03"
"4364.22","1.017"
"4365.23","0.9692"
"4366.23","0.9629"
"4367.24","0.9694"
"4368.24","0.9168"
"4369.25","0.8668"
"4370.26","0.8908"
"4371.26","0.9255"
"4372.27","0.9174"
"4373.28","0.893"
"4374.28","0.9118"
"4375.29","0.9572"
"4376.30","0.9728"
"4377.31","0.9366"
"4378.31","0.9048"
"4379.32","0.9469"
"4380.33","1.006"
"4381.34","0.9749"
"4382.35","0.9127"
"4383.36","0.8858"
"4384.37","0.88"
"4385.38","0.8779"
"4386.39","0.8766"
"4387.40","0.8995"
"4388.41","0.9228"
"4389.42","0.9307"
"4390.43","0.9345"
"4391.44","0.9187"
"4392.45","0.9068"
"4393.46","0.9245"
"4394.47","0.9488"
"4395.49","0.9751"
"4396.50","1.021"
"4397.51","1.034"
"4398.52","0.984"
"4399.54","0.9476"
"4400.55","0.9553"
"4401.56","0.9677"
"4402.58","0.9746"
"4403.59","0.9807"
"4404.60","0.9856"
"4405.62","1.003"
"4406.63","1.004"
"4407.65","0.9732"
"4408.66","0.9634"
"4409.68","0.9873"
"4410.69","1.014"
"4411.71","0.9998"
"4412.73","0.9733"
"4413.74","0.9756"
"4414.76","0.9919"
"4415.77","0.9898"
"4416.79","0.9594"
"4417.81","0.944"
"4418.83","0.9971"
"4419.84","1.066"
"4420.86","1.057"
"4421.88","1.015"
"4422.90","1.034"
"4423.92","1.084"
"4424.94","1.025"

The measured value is 4.1 AA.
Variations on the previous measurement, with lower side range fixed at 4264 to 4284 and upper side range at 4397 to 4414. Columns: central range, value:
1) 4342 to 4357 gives 1.8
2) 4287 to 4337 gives 4.8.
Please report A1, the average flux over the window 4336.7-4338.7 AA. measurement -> 0.885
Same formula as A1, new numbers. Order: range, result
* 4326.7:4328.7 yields 0.86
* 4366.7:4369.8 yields 0.916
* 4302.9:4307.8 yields 0.88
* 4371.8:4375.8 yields 0.92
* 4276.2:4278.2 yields 0.987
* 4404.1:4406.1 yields 0.991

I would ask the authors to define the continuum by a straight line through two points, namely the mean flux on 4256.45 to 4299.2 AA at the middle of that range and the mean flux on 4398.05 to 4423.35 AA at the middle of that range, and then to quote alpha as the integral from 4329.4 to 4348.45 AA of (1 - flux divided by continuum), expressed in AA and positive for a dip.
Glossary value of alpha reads 2.5 AA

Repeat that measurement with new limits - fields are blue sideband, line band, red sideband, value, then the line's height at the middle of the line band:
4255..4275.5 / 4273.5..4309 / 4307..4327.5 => -0.47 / 0.92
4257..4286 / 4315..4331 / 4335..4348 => -0.27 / 0.883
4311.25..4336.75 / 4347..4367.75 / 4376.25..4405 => -0.08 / 0.91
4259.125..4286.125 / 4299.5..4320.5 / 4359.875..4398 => 2.09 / 0.963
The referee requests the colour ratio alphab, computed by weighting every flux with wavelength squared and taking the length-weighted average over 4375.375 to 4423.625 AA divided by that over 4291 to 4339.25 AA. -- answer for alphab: 1.14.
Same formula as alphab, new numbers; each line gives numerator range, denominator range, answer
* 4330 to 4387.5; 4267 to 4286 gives 0.97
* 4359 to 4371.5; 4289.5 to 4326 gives 1.08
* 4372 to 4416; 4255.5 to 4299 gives 1.05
